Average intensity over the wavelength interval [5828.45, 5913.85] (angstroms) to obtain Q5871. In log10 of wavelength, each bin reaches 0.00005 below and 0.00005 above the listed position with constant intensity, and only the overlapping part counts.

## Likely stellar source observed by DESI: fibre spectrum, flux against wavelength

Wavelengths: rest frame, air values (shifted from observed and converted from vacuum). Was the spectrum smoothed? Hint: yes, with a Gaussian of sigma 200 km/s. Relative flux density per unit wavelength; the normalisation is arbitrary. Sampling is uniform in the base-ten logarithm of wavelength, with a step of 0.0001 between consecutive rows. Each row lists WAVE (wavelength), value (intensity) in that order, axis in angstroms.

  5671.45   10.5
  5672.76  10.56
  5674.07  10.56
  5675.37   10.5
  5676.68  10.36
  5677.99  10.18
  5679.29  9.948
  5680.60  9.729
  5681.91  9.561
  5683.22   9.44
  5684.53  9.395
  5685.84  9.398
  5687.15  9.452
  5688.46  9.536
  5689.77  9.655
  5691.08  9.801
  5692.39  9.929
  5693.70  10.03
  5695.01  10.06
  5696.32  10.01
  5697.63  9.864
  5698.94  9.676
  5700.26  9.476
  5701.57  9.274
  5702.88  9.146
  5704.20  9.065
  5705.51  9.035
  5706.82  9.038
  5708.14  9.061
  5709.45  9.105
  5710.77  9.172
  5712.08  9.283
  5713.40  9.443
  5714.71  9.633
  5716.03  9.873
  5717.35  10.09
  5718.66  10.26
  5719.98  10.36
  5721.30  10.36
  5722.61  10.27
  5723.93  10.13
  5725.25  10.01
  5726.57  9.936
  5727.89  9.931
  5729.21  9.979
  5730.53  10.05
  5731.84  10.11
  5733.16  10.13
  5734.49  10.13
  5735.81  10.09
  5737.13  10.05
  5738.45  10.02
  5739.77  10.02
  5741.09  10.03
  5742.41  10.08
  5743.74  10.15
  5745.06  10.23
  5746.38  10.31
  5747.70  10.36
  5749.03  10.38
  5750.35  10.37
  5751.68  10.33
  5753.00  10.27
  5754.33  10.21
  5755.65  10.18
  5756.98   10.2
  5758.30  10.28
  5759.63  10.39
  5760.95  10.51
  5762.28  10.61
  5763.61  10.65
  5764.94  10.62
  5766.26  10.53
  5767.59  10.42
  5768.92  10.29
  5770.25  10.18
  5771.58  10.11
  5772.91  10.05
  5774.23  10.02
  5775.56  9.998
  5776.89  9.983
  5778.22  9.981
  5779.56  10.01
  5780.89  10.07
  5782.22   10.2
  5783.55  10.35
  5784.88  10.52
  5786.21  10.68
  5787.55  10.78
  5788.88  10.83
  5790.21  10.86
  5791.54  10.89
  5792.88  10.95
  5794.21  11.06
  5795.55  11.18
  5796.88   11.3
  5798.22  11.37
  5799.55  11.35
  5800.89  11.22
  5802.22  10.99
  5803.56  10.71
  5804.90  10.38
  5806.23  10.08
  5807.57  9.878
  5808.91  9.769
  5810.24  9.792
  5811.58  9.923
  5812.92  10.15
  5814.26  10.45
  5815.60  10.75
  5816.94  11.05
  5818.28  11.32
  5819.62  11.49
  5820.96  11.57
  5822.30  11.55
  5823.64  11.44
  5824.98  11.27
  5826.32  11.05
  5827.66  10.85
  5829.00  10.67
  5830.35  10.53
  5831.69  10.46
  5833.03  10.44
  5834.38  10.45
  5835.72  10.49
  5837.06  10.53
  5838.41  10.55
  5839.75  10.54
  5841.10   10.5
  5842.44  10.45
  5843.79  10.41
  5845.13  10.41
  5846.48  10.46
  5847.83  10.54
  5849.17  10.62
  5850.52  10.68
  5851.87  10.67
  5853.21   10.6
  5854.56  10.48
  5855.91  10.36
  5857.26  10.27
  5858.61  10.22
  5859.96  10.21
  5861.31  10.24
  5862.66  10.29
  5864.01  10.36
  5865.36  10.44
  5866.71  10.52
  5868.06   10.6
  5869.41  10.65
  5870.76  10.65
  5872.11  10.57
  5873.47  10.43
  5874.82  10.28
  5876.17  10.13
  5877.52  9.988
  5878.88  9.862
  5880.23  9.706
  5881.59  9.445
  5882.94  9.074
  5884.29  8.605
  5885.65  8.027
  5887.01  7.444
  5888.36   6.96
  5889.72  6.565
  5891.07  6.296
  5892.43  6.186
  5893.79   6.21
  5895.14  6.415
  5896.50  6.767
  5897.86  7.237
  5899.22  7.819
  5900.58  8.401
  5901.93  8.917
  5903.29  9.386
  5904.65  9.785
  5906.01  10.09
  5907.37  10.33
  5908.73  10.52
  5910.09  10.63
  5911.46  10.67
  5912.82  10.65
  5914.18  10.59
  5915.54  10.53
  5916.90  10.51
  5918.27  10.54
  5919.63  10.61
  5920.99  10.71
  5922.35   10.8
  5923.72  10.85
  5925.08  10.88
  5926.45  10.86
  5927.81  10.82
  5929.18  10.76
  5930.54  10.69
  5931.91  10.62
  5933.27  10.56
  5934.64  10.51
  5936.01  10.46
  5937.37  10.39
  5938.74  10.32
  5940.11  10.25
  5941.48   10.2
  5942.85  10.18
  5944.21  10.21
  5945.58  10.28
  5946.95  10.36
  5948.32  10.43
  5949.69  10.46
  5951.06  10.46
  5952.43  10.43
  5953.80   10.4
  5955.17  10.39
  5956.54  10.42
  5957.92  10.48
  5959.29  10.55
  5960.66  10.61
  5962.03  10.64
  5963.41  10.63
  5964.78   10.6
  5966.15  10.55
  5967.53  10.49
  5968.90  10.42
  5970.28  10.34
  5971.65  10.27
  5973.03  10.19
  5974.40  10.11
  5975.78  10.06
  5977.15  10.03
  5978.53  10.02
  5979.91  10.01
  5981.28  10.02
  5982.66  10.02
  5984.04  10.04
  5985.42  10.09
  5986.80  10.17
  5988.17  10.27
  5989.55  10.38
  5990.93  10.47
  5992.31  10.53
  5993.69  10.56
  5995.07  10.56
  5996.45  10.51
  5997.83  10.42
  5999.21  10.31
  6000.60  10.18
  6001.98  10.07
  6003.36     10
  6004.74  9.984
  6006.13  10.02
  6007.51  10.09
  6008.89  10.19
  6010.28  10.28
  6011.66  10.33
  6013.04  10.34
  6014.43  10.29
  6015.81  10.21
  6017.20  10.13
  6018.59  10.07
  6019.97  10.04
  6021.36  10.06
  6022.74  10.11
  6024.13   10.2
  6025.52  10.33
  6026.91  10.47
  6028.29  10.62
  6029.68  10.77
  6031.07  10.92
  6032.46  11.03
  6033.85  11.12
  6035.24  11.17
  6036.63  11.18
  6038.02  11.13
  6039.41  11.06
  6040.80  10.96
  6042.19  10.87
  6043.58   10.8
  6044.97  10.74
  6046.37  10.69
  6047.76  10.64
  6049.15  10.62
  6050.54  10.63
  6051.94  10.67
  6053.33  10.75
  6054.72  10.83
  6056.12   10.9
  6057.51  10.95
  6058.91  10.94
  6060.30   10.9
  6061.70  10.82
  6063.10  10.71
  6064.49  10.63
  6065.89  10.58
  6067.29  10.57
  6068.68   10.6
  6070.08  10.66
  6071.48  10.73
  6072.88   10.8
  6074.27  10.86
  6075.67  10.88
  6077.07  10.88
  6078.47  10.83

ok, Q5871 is 9.66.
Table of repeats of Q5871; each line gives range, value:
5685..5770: 9.96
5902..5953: 10.4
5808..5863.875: 10.6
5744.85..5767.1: 10.4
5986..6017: 10.3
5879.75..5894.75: 7.63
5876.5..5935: 9.37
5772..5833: 10.7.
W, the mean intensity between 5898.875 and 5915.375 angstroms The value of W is 9.88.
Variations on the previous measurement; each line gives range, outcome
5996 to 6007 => 10.2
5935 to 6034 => 10.3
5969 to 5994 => 10.2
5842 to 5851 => 10.5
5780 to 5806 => 10.8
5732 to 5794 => 10.3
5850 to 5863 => 10.4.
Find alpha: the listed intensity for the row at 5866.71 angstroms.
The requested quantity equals 10.52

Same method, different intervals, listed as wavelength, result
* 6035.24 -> 11.17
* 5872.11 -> 10.57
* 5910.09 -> 10.63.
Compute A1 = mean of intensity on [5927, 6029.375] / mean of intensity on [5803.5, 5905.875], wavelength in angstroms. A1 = 1.05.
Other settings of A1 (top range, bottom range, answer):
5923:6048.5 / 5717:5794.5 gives 1.01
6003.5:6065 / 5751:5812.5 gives 1.01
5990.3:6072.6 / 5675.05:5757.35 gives 1.07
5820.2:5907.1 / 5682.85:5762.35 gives 0.98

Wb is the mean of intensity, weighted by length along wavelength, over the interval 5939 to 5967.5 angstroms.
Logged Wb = 10.4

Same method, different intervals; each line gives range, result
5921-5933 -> 10.8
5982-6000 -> 10.3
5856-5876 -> 10.4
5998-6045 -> 10.5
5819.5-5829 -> 11.3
